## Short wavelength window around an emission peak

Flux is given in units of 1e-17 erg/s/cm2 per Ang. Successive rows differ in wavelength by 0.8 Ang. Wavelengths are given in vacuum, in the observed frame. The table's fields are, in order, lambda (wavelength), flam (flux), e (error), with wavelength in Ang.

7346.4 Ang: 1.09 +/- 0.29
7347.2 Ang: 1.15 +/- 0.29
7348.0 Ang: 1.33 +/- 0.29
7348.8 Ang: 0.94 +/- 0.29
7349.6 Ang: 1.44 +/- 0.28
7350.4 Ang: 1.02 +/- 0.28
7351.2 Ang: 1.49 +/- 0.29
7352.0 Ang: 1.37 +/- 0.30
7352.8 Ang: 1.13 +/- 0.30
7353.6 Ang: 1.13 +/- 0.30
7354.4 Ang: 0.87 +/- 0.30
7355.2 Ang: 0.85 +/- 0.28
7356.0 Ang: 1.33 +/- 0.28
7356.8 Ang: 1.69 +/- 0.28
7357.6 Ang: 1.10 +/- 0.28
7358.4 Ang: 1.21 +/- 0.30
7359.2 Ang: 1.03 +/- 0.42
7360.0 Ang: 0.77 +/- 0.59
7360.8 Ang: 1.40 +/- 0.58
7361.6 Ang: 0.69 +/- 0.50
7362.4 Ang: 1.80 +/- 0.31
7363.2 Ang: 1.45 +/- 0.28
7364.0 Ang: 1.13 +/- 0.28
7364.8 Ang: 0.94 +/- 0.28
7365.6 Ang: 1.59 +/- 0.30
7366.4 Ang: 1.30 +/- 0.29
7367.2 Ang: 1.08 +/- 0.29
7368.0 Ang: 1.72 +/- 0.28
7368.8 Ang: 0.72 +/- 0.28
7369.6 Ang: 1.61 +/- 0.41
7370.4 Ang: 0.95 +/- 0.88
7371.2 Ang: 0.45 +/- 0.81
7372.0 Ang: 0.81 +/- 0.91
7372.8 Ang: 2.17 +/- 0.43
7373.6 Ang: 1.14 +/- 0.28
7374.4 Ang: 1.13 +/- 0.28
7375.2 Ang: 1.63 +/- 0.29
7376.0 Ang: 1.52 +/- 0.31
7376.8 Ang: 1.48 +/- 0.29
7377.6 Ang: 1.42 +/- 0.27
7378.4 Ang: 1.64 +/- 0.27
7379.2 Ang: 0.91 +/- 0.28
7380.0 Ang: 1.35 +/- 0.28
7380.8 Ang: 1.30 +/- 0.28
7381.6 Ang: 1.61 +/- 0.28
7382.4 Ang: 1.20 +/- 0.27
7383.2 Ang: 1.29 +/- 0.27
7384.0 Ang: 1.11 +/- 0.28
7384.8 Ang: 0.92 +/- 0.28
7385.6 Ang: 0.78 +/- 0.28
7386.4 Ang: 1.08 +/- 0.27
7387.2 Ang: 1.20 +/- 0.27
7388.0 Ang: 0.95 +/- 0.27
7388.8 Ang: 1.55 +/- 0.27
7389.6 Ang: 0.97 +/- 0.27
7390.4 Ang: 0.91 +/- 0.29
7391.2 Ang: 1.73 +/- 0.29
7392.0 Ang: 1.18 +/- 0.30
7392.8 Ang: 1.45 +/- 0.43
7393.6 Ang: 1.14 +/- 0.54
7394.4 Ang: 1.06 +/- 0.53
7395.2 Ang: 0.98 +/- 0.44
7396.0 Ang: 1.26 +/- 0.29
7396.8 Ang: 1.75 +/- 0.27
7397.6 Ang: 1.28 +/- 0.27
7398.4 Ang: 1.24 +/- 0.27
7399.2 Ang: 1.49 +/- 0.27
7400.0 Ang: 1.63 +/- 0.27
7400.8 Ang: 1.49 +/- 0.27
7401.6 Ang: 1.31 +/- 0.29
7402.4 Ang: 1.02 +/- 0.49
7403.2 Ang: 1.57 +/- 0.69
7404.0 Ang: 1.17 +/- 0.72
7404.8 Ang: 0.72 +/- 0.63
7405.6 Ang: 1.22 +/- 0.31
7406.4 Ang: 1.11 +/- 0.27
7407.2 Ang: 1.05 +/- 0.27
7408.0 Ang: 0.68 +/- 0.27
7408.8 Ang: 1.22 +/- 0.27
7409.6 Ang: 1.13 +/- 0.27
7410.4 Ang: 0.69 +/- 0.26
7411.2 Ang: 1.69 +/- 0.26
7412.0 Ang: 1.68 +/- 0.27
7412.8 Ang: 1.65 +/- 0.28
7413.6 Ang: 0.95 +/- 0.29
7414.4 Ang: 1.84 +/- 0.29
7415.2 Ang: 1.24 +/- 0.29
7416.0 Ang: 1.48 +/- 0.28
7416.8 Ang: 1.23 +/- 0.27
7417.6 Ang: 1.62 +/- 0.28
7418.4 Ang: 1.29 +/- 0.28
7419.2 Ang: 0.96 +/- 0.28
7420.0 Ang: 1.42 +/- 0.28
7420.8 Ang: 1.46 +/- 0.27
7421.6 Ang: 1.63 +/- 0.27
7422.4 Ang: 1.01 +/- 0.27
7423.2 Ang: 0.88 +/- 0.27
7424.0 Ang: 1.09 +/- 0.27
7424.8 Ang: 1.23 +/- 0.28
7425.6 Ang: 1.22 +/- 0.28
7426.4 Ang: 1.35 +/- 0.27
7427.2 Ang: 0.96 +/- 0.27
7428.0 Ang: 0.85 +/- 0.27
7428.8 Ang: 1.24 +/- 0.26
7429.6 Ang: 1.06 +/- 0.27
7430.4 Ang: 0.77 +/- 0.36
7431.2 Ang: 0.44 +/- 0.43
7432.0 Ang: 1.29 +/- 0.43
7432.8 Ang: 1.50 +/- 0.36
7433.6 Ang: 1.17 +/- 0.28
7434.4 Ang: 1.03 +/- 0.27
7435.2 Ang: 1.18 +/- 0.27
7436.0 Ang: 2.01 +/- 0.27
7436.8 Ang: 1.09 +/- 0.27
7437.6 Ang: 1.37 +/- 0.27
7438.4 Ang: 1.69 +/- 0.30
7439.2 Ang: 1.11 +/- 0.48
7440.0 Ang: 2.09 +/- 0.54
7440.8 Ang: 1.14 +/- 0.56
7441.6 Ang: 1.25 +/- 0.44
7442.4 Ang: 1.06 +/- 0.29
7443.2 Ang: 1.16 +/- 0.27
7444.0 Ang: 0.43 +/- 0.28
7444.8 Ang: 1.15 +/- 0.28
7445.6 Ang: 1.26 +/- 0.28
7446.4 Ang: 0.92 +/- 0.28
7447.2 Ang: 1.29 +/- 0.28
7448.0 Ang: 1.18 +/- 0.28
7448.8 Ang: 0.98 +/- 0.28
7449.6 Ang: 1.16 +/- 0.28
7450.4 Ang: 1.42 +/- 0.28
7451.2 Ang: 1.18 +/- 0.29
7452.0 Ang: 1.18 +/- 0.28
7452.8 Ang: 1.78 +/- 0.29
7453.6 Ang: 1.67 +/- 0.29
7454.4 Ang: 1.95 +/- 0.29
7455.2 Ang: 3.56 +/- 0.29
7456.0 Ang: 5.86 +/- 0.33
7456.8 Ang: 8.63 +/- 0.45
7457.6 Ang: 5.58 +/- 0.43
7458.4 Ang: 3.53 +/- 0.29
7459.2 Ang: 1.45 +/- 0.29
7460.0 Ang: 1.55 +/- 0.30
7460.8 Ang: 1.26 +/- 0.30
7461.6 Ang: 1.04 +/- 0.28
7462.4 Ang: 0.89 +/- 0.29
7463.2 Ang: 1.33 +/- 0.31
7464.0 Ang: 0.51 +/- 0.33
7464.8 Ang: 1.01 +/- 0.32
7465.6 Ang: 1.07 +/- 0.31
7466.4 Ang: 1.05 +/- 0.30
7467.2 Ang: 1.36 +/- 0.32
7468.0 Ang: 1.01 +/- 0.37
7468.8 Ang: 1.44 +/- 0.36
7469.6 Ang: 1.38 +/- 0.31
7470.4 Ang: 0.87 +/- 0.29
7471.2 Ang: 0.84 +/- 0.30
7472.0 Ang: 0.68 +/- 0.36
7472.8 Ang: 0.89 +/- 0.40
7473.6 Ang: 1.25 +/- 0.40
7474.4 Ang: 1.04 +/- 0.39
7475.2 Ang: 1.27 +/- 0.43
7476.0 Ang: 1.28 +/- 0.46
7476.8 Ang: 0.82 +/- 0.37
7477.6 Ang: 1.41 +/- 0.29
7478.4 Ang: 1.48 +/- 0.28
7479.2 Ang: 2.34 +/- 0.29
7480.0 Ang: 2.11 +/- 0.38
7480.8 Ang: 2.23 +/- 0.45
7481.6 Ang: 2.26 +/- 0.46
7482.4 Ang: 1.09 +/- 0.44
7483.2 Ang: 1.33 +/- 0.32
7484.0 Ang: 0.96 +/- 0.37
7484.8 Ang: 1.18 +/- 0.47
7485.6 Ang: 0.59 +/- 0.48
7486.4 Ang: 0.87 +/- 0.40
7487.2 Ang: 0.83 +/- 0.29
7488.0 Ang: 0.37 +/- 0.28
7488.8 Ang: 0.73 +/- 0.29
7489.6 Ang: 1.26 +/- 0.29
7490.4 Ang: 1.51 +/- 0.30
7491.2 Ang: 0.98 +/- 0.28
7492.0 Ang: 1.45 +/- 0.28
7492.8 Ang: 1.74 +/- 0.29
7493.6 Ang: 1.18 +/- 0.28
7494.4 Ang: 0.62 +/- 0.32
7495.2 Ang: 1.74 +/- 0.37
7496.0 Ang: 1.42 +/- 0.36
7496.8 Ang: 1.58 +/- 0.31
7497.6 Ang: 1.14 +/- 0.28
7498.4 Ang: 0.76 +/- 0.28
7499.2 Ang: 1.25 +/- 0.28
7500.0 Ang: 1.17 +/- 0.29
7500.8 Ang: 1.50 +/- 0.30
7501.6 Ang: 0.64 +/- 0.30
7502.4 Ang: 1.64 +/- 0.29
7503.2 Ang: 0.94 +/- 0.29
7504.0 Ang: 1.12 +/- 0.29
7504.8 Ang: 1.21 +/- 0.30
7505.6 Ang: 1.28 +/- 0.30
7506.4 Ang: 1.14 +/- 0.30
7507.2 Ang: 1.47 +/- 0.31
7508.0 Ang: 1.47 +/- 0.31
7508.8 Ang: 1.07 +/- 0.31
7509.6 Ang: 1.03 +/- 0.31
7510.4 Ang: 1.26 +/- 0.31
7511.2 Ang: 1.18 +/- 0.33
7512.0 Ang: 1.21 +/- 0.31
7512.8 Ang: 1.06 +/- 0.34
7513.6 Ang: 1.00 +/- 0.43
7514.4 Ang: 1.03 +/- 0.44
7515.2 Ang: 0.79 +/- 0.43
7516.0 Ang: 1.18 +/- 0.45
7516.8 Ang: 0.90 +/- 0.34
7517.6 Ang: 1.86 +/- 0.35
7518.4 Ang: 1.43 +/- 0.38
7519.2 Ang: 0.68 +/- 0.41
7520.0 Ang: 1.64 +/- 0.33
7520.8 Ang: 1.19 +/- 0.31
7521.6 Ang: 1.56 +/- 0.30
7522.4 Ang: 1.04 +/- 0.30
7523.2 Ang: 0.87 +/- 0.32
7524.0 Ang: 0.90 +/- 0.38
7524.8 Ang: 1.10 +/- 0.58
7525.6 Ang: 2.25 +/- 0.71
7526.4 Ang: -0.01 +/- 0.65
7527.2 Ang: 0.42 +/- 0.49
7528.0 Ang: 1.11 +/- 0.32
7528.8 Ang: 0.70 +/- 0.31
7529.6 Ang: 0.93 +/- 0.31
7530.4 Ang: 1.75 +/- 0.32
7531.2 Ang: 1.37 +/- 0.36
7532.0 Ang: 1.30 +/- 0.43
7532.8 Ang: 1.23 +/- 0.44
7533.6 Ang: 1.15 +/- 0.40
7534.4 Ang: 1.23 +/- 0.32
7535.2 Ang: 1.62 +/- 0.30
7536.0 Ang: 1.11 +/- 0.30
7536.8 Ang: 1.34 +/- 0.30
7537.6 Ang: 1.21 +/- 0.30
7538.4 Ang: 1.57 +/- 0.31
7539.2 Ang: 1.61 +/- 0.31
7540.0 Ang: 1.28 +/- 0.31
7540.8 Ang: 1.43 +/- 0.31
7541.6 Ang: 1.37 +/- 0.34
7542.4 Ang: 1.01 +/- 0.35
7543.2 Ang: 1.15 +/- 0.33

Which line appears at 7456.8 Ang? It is H-alpha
